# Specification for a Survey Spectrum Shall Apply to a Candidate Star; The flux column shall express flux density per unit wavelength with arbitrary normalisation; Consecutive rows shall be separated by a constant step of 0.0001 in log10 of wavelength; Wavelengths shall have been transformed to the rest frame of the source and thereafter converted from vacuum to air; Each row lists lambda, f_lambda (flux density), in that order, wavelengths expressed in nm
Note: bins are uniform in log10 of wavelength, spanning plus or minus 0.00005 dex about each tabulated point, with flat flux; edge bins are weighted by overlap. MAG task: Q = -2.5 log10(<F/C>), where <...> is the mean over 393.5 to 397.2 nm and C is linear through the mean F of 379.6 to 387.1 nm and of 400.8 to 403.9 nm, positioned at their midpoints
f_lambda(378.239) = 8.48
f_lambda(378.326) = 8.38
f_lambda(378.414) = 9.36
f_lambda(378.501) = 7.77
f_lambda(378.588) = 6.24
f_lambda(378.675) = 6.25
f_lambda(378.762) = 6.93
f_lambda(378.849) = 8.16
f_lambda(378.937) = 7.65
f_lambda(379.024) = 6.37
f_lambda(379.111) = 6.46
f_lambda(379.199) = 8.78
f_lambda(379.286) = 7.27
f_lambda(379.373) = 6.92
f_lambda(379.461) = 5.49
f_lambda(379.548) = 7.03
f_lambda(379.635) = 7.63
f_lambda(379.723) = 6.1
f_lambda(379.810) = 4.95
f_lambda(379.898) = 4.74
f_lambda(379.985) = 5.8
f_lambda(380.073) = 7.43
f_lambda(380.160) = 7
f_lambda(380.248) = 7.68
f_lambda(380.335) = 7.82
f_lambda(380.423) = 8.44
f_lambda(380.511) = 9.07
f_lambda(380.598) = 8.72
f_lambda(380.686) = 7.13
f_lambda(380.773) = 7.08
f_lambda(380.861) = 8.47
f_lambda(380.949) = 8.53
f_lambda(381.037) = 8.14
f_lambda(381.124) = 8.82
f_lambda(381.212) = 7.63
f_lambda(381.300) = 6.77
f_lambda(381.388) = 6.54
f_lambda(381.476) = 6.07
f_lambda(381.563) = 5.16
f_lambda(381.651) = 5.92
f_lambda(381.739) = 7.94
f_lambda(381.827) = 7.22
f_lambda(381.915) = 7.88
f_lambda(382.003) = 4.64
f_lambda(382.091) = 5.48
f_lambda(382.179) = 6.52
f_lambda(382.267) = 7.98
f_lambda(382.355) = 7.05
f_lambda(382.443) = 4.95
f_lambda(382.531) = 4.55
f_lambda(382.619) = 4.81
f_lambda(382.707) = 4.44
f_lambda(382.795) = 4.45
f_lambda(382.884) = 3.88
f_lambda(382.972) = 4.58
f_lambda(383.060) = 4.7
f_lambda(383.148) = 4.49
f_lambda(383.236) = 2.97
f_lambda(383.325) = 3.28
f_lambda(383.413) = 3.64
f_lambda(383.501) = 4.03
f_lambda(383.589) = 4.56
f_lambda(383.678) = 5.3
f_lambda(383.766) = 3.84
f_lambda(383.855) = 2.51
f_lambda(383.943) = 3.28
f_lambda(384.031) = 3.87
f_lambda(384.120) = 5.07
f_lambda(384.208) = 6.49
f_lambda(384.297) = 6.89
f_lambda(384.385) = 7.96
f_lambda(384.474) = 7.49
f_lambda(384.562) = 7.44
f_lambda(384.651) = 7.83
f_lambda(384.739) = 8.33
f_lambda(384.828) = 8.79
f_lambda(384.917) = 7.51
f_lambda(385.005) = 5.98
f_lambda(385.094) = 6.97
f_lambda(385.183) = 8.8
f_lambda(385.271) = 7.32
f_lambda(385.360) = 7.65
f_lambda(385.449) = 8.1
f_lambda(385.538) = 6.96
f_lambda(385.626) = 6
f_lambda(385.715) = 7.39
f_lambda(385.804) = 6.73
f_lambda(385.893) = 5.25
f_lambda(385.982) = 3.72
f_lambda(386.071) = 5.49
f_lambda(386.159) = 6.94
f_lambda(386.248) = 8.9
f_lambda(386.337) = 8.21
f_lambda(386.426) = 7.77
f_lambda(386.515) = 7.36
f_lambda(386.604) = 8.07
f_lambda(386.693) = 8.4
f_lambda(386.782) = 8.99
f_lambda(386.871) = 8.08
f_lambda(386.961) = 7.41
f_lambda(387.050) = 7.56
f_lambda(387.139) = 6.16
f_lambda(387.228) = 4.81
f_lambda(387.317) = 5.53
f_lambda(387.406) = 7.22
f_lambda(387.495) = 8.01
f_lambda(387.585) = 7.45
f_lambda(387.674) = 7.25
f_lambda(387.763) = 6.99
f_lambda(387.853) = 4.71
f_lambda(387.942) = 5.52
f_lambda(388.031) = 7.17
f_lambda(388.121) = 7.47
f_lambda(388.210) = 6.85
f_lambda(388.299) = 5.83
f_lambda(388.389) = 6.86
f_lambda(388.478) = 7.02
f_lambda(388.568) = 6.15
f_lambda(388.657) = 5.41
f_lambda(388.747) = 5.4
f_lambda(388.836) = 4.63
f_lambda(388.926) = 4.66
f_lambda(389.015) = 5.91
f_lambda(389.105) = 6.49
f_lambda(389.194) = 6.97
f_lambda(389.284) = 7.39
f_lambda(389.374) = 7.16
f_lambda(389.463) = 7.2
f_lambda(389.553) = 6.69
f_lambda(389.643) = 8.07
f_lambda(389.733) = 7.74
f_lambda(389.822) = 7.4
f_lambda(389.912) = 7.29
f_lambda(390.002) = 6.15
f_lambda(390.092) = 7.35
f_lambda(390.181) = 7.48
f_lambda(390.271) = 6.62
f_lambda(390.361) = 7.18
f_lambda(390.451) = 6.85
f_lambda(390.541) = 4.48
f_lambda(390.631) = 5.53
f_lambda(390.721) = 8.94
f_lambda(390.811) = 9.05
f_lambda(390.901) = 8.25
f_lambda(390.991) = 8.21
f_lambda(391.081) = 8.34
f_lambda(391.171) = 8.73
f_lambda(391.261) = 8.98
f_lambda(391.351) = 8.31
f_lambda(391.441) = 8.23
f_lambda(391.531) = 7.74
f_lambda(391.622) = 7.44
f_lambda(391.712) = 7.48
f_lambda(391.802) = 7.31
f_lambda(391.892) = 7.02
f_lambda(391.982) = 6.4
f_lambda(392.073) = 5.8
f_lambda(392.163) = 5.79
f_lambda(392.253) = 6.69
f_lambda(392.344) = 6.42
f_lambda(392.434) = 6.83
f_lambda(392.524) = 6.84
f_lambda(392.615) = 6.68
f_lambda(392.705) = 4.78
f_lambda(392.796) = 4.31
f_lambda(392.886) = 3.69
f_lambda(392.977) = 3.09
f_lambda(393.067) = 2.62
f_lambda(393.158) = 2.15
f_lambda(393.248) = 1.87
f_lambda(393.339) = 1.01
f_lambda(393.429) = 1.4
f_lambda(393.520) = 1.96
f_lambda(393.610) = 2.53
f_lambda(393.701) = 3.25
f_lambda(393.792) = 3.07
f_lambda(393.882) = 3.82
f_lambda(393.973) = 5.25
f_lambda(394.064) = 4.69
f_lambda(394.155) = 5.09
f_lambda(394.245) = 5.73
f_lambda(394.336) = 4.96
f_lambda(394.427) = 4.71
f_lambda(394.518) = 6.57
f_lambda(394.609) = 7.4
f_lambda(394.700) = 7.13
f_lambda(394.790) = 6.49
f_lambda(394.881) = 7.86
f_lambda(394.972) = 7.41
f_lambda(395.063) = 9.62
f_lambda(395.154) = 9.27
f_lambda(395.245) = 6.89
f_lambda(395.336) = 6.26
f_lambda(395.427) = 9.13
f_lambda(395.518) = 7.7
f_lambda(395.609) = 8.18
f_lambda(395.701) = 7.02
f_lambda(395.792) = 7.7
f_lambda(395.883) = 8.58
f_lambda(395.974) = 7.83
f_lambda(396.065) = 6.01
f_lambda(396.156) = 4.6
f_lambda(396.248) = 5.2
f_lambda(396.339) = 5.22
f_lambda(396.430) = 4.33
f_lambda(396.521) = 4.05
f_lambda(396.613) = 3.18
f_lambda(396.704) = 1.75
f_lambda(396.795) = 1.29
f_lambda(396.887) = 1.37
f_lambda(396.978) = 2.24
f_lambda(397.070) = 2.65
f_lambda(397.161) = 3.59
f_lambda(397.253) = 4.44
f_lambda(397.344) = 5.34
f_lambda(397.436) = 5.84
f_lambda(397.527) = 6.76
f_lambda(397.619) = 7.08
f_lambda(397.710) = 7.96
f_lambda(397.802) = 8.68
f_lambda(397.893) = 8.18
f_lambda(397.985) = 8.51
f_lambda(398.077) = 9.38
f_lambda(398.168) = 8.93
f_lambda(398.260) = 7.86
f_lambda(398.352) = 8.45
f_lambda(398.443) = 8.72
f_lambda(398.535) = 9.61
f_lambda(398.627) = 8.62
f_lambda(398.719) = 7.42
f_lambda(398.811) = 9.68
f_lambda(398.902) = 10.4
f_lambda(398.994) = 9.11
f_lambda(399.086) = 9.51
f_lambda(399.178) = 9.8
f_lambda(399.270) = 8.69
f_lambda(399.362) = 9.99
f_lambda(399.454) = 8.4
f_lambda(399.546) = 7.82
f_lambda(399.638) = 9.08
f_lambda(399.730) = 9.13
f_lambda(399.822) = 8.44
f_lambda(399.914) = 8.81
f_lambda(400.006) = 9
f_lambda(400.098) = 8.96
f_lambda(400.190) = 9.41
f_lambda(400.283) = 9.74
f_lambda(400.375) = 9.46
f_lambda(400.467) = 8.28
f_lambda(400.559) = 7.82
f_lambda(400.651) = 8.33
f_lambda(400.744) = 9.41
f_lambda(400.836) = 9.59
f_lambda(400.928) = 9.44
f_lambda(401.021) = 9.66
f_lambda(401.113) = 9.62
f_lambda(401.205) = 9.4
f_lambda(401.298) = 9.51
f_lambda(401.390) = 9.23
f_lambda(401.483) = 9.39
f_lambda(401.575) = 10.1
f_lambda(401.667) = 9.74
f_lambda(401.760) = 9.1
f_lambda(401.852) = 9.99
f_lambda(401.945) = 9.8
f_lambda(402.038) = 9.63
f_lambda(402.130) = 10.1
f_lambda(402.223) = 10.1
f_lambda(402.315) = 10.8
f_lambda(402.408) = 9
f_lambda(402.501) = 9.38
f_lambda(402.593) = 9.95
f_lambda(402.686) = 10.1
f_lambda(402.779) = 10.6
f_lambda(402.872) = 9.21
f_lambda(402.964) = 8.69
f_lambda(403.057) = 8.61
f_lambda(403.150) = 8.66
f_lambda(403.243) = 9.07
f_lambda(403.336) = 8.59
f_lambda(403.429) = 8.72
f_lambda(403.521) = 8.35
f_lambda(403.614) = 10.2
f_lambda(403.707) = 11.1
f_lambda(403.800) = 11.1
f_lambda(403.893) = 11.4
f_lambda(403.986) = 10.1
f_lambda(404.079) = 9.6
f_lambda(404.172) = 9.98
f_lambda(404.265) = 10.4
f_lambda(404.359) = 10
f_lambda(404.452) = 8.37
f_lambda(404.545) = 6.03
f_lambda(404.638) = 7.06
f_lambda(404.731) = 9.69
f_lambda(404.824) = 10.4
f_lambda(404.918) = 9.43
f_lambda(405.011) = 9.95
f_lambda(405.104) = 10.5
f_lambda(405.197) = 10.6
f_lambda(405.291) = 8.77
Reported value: 0.48 mag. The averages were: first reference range 6.5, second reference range 9.62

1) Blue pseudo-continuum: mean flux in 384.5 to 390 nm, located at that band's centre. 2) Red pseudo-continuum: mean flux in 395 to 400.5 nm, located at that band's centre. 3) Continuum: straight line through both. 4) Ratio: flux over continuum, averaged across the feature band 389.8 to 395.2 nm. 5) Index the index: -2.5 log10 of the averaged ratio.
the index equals 0.18 mag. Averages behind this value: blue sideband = 6.94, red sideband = 7.32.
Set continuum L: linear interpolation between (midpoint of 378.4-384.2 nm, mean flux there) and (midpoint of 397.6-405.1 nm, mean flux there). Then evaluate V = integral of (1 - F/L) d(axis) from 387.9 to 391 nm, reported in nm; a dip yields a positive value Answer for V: 0.28 nm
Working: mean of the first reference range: 6.2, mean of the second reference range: 9.25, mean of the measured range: 6.77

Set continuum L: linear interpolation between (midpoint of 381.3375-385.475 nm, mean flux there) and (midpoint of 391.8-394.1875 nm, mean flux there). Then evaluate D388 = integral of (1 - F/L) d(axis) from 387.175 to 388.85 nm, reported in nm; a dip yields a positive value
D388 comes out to -0.39 nm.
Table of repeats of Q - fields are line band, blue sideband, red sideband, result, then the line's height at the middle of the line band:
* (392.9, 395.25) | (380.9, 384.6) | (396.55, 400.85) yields 0.42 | 7.01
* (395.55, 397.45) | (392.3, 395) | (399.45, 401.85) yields 0.31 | 6.47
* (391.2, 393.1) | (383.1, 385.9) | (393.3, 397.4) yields -0.16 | 5.45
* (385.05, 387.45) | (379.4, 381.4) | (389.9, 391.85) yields 0.05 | 7.42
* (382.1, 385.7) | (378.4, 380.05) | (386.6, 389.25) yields 0.16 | 6.7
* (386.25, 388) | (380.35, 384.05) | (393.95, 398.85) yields -0.18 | 6.07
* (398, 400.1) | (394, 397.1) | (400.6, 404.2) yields -0.15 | 7.77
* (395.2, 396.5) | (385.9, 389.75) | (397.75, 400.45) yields 0.23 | 8.32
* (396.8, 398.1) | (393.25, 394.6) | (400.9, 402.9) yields 0.17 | 6.47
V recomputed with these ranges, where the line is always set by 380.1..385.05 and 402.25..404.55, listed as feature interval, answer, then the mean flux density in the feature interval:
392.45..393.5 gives 0.576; 3.55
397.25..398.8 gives 0.149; 7.89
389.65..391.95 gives 0.006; 7.53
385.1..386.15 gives 0.001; 6.7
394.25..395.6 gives 0.164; 7.22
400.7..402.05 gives -0.046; 9.57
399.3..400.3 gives 0.006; 8.95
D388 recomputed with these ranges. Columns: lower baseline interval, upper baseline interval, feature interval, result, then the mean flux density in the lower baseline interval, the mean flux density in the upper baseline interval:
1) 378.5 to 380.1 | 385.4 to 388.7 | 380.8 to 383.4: 0.301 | 6.7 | 6.86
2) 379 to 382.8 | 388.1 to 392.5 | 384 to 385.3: -0.052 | 6.8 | 6.98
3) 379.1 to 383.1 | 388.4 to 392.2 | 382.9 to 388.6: 0.369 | 6.62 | 7.03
